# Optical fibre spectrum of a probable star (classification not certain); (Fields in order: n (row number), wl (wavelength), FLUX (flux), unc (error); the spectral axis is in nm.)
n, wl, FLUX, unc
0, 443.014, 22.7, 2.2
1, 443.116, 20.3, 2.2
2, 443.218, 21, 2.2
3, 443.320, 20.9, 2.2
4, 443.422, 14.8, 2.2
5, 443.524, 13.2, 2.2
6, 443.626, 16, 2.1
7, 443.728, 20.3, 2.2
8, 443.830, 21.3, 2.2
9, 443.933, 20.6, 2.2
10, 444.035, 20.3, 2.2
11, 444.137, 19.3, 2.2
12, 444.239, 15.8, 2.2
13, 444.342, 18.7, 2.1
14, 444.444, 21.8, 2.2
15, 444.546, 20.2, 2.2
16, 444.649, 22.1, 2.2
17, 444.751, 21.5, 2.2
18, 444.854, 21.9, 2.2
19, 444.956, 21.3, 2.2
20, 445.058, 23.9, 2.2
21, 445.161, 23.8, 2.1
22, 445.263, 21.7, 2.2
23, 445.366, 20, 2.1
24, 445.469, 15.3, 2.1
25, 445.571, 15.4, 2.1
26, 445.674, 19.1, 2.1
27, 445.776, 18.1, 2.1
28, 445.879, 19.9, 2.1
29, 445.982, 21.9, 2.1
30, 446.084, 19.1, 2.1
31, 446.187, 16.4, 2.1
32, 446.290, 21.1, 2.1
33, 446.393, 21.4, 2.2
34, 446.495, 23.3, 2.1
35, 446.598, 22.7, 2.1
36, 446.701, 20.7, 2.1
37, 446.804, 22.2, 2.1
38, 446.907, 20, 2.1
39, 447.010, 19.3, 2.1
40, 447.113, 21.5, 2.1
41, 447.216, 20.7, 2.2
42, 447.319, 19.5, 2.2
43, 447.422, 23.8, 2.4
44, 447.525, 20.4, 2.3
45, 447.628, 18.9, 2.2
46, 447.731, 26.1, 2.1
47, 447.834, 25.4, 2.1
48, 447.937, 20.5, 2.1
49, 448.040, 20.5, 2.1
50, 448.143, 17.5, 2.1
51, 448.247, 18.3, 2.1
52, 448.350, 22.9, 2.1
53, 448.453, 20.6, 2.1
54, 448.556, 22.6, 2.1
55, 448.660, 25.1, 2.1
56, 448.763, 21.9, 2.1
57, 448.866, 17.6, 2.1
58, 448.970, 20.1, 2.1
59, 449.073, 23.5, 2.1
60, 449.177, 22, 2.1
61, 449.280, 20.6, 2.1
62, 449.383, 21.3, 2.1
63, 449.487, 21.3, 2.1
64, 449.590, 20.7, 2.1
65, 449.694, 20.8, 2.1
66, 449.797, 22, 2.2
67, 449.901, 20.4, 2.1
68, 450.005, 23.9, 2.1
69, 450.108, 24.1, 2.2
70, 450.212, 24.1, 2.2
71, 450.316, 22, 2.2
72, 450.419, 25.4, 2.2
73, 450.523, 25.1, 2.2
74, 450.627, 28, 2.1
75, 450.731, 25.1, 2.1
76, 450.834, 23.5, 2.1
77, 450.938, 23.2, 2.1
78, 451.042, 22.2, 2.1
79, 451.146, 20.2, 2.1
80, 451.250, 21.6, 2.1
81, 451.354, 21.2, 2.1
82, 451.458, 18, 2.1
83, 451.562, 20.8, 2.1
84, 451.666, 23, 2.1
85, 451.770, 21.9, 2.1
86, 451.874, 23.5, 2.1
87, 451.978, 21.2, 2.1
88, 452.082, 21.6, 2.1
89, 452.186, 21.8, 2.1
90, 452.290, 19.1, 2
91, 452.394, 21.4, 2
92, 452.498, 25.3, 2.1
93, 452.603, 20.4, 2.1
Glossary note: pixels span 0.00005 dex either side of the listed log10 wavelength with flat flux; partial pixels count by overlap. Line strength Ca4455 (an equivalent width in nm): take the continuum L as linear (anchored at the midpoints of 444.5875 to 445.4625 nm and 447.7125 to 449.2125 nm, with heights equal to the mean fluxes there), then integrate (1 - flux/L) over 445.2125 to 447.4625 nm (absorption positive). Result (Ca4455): 0.15 nm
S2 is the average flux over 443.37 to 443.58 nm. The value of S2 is 14.1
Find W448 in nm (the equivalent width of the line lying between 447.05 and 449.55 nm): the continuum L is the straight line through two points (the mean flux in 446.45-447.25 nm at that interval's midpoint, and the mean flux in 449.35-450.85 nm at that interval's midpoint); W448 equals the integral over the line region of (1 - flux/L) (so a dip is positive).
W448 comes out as 0.09 nm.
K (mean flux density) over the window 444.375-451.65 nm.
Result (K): 21.4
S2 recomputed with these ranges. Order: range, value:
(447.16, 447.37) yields 20.1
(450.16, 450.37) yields 23.1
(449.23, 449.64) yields 21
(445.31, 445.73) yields 17.5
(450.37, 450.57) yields 25.2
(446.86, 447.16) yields 20.2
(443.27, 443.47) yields 17.9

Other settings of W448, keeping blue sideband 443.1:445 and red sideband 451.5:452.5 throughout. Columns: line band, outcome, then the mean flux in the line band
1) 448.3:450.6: -0.13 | 22.2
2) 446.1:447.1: -0.03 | 20.7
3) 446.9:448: -0.05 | 21.5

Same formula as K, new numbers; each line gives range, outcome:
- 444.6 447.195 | 20.5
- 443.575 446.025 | 20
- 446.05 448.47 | 21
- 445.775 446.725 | 20.6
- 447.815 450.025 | 21.2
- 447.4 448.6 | 21.4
